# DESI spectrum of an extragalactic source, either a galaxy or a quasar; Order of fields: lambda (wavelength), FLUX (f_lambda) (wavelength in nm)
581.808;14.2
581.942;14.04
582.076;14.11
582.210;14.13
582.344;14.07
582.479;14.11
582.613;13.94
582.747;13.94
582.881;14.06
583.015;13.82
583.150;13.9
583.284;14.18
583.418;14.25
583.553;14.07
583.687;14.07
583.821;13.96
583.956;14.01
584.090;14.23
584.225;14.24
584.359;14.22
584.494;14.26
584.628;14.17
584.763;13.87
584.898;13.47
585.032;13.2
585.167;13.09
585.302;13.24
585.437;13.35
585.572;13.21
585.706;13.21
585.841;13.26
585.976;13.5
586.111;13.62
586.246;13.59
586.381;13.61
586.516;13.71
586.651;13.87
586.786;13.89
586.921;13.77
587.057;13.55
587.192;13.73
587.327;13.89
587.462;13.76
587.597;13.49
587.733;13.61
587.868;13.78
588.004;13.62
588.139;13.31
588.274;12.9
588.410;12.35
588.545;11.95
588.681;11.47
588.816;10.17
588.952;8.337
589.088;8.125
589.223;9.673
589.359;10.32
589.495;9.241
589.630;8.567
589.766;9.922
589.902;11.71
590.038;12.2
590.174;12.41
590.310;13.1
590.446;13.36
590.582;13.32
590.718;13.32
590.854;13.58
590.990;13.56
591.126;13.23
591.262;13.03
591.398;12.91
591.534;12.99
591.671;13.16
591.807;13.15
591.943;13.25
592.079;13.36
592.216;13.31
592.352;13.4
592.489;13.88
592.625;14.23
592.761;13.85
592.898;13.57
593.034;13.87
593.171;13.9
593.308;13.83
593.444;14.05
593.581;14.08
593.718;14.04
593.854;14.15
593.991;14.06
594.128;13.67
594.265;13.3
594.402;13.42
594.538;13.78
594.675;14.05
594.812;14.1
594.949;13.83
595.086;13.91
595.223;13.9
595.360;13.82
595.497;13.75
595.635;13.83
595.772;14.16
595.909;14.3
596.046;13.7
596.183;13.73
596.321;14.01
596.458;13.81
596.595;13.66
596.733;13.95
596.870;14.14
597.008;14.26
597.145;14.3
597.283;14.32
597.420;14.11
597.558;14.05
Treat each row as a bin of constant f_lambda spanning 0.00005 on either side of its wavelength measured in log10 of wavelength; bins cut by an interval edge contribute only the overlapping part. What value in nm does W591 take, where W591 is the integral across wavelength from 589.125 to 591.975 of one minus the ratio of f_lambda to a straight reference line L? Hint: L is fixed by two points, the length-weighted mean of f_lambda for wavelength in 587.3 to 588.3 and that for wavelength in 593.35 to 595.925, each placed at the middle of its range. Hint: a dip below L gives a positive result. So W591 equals 0.326 nm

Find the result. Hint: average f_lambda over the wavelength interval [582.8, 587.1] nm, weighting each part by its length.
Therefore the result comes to 13.8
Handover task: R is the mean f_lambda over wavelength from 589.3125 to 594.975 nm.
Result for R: 13.1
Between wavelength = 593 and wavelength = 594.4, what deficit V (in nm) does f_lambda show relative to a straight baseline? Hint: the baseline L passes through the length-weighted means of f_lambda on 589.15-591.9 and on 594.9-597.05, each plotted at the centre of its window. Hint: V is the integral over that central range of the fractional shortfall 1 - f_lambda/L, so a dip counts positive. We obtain -0.07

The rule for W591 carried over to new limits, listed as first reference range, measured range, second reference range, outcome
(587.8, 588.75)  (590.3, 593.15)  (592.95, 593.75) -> 0.03 nm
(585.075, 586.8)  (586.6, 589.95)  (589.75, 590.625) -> 0.25 nm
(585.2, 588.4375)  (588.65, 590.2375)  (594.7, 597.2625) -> 0.41 nm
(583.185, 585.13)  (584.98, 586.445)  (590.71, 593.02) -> 0.06 nm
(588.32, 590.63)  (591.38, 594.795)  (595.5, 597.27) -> -0.31 nm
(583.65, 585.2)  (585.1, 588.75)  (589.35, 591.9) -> -0.02 nm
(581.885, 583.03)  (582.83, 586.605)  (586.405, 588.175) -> 0.03 nm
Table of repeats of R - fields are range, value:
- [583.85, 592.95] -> 12.9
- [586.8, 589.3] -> 12.3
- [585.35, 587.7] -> 13.6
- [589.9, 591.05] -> 13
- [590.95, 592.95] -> 13.4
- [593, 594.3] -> 13.9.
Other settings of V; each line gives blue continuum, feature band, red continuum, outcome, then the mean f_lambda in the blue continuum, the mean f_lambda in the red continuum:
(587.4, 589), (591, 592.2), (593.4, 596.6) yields 0.00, 12.4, 13.9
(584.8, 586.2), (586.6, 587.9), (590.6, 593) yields -0.04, 13.3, 13.4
